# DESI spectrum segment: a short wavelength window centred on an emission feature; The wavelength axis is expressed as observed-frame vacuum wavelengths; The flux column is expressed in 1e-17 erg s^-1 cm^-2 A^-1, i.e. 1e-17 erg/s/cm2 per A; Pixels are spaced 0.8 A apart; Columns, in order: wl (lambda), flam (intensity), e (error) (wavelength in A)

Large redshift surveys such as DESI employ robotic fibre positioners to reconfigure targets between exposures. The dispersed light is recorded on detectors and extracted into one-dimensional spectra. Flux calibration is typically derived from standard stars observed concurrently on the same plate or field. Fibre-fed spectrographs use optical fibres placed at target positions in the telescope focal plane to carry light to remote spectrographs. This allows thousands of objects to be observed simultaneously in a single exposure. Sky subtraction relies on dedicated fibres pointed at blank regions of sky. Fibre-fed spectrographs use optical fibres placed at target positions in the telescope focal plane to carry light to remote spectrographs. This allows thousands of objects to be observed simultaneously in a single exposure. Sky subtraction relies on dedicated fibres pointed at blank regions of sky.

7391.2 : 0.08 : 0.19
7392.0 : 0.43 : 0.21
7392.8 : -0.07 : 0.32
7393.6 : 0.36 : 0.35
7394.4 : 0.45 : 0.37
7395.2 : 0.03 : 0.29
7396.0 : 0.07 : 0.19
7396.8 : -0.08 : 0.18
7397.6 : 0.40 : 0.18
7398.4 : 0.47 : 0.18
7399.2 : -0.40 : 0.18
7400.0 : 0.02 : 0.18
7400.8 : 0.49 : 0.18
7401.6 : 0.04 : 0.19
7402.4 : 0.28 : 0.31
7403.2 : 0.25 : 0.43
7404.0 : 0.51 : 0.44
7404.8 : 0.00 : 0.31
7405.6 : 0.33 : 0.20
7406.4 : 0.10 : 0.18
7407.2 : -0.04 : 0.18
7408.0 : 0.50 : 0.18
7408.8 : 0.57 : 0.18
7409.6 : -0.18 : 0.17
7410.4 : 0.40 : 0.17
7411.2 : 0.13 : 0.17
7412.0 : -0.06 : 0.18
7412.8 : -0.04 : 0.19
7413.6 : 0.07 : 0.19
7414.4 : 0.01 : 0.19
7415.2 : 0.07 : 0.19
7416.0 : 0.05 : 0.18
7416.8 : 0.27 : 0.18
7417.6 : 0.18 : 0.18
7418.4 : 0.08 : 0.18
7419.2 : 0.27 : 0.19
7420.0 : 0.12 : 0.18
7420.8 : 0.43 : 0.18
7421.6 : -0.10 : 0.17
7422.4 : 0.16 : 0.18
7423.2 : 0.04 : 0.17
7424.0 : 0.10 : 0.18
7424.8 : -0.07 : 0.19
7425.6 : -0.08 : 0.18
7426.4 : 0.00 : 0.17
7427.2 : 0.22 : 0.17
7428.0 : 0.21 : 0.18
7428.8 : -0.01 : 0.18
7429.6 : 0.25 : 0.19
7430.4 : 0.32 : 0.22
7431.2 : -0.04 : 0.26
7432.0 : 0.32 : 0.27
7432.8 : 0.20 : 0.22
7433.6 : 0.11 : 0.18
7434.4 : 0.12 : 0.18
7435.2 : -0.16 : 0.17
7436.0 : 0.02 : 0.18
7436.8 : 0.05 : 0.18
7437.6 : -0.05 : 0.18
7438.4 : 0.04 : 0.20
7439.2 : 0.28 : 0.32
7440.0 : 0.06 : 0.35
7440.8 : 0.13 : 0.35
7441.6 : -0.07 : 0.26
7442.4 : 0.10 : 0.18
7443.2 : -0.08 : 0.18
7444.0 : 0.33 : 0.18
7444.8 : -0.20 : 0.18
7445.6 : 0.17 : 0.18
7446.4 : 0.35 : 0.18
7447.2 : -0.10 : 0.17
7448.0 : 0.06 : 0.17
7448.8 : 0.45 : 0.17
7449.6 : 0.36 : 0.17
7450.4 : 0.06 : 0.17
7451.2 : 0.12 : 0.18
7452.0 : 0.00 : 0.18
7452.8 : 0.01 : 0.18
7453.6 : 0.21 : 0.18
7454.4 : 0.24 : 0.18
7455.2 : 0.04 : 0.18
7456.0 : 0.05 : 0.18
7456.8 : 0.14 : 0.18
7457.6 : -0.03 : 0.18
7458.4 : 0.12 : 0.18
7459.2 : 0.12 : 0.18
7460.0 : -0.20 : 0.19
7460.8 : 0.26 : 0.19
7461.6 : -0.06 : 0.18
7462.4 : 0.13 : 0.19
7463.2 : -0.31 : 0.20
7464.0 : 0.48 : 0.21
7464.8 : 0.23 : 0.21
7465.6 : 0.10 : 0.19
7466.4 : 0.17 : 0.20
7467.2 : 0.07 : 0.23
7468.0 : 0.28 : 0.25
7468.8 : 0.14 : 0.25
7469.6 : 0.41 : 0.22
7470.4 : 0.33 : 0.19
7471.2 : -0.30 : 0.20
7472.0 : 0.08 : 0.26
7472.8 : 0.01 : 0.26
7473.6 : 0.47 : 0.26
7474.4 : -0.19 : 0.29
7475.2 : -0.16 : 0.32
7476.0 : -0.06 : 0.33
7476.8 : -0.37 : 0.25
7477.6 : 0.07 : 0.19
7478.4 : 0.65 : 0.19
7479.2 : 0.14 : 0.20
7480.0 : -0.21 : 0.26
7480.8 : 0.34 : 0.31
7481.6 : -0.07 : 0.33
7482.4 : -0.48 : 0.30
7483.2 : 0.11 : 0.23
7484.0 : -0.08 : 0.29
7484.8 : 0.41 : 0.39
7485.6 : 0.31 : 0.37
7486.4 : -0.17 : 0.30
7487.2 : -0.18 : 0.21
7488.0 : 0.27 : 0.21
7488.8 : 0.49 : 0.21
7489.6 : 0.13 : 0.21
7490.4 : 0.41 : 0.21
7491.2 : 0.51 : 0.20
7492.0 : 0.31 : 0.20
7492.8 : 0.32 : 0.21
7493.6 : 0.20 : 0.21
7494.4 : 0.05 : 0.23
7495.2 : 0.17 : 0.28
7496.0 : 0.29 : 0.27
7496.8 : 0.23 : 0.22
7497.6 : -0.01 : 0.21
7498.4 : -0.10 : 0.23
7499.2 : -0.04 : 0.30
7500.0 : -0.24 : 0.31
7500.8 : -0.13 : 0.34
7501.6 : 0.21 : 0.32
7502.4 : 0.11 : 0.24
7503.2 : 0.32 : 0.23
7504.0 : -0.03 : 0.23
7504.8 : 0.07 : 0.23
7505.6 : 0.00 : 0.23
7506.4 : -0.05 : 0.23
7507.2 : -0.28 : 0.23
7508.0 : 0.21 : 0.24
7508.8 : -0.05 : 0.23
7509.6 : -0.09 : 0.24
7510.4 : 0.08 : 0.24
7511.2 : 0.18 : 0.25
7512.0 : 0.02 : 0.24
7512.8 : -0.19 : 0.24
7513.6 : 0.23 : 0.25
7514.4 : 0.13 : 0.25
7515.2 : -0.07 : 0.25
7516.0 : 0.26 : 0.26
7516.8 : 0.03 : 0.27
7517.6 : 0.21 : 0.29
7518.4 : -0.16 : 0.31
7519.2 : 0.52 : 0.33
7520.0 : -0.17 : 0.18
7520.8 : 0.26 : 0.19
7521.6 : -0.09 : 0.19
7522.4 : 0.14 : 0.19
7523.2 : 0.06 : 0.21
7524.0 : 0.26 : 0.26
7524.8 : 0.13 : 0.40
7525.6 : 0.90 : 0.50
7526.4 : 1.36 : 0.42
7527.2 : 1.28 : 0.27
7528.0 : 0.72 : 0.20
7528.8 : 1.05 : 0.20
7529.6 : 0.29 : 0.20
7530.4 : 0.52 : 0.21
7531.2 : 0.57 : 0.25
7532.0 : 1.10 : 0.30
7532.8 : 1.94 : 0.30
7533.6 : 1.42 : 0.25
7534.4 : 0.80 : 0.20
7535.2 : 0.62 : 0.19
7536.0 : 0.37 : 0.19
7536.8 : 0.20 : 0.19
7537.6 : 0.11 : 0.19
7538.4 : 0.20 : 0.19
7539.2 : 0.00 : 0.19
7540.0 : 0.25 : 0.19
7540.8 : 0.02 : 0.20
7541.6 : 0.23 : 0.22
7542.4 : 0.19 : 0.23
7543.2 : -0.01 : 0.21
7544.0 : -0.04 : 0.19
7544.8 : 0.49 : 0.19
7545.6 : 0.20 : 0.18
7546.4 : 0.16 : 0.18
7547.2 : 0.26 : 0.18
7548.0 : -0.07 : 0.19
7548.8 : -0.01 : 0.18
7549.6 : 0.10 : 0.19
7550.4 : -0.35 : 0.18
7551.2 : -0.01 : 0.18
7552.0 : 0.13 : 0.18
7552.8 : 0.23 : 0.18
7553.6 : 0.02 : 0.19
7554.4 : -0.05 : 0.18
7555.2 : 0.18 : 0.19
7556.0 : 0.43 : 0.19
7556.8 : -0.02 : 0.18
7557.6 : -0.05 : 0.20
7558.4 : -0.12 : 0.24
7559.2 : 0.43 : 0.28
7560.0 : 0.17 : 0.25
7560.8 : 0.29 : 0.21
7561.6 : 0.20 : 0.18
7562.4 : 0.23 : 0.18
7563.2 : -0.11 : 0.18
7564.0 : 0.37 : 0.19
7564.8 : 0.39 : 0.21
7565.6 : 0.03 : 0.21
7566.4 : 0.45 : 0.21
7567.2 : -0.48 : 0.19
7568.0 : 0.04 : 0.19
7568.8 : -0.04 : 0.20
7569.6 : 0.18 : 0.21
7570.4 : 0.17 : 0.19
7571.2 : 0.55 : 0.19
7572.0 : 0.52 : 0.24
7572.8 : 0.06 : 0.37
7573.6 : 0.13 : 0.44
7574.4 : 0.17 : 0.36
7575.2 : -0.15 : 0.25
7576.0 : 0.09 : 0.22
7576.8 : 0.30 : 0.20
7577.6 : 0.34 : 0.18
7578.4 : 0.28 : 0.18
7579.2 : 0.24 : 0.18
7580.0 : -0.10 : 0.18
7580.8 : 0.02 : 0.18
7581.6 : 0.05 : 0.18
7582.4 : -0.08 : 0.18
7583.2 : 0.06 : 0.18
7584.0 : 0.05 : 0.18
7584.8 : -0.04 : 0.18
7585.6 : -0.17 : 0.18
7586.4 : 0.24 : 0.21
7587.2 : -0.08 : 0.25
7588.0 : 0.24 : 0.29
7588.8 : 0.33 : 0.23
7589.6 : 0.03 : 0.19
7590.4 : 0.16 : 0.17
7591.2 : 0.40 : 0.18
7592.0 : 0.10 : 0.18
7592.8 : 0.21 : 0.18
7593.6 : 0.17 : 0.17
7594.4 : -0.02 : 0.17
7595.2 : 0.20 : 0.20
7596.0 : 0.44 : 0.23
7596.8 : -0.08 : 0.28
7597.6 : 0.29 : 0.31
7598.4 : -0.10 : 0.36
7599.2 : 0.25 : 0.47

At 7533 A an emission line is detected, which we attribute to [O II]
